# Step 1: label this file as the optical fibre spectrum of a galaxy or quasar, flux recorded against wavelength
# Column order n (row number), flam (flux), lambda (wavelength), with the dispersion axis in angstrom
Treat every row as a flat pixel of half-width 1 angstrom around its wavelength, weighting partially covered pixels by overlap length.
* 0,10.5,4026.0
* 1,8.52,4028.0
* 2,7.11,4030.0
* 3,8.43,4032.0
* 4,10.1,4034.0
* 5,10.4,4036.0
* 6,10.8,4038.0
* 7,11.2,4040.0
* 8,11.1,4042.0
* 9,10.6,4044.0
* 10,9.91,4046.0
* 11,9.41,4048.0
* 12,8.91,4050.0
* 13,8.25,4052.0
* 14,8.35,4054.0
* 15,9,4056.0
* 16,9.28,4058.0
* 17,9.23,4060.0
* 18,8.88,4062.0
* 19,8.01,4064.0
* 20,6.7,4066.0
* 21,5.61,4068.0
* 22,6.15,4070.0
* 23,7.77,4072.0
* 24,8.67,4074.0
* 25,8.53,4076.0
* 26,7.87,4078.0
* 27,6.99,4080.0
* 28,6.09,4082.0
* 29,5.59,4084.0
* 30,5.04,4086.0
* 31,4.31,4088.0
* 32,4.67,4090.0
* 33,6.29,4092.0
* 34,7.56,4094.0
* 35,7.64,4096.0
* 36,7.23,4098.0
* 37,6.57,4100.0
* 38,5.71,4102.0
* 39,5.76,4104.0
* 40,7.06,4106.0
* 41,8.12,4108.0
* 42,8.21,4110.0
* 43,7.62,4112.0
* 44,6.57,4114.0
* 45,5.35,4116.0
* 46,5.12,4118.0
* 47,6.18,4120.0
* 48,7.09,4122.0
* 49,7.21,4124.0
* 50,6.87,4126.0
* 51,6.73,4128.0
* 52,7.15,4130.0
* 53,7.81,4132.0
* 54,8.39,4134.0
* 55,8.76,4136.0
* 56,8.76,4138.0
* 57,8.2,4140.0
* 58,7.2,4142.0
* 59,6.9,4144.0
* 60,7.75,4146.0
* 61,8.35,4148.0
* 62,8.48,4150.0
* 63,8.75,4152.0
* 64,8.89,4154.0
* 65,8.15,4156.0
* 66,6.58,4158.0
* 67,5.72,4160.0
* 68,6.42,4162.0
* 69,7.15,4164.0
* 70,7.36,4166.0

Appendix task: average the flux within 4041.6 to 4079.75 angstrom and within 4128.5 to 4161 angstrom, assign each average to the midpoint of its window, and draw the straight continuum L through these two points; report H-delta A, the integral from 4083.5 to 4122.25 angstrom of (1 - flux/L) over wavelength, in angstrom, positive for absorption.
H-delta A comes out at 8.4 angstrom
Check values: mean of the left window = 8.47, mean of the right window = 7.85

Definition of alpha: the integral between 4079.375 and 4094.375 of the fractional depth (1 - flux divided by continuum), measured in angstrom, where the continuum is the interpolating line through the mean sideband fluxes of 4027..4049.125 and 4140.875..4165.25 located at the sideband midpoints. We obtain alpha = 5.3 angstrom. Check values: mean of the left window 9.78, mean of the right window 7.53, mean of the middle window 5.72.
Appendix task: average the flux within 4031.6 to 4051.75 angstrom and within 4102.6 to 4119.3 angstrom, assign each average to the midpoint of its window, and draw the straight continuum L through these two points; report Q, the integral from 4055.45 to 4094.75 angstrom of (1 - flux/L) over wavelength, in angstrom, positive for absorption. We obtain 6.5 angstrom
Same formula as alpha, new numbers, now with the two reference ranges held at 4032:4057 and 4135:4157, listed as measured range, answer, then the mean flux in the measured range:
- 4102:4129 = 6.08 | 6.72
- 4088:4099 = 3.11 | 6.46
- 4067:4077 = 2.14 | 7.35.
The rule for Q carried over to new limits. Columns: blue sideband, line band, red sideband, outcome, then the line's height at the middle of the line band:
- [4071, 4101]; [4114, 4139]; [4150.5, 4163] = 0.20 angstrom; 7.14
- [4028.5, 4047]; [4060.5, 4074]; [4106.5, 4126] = 2.15 angstrom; 8.76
